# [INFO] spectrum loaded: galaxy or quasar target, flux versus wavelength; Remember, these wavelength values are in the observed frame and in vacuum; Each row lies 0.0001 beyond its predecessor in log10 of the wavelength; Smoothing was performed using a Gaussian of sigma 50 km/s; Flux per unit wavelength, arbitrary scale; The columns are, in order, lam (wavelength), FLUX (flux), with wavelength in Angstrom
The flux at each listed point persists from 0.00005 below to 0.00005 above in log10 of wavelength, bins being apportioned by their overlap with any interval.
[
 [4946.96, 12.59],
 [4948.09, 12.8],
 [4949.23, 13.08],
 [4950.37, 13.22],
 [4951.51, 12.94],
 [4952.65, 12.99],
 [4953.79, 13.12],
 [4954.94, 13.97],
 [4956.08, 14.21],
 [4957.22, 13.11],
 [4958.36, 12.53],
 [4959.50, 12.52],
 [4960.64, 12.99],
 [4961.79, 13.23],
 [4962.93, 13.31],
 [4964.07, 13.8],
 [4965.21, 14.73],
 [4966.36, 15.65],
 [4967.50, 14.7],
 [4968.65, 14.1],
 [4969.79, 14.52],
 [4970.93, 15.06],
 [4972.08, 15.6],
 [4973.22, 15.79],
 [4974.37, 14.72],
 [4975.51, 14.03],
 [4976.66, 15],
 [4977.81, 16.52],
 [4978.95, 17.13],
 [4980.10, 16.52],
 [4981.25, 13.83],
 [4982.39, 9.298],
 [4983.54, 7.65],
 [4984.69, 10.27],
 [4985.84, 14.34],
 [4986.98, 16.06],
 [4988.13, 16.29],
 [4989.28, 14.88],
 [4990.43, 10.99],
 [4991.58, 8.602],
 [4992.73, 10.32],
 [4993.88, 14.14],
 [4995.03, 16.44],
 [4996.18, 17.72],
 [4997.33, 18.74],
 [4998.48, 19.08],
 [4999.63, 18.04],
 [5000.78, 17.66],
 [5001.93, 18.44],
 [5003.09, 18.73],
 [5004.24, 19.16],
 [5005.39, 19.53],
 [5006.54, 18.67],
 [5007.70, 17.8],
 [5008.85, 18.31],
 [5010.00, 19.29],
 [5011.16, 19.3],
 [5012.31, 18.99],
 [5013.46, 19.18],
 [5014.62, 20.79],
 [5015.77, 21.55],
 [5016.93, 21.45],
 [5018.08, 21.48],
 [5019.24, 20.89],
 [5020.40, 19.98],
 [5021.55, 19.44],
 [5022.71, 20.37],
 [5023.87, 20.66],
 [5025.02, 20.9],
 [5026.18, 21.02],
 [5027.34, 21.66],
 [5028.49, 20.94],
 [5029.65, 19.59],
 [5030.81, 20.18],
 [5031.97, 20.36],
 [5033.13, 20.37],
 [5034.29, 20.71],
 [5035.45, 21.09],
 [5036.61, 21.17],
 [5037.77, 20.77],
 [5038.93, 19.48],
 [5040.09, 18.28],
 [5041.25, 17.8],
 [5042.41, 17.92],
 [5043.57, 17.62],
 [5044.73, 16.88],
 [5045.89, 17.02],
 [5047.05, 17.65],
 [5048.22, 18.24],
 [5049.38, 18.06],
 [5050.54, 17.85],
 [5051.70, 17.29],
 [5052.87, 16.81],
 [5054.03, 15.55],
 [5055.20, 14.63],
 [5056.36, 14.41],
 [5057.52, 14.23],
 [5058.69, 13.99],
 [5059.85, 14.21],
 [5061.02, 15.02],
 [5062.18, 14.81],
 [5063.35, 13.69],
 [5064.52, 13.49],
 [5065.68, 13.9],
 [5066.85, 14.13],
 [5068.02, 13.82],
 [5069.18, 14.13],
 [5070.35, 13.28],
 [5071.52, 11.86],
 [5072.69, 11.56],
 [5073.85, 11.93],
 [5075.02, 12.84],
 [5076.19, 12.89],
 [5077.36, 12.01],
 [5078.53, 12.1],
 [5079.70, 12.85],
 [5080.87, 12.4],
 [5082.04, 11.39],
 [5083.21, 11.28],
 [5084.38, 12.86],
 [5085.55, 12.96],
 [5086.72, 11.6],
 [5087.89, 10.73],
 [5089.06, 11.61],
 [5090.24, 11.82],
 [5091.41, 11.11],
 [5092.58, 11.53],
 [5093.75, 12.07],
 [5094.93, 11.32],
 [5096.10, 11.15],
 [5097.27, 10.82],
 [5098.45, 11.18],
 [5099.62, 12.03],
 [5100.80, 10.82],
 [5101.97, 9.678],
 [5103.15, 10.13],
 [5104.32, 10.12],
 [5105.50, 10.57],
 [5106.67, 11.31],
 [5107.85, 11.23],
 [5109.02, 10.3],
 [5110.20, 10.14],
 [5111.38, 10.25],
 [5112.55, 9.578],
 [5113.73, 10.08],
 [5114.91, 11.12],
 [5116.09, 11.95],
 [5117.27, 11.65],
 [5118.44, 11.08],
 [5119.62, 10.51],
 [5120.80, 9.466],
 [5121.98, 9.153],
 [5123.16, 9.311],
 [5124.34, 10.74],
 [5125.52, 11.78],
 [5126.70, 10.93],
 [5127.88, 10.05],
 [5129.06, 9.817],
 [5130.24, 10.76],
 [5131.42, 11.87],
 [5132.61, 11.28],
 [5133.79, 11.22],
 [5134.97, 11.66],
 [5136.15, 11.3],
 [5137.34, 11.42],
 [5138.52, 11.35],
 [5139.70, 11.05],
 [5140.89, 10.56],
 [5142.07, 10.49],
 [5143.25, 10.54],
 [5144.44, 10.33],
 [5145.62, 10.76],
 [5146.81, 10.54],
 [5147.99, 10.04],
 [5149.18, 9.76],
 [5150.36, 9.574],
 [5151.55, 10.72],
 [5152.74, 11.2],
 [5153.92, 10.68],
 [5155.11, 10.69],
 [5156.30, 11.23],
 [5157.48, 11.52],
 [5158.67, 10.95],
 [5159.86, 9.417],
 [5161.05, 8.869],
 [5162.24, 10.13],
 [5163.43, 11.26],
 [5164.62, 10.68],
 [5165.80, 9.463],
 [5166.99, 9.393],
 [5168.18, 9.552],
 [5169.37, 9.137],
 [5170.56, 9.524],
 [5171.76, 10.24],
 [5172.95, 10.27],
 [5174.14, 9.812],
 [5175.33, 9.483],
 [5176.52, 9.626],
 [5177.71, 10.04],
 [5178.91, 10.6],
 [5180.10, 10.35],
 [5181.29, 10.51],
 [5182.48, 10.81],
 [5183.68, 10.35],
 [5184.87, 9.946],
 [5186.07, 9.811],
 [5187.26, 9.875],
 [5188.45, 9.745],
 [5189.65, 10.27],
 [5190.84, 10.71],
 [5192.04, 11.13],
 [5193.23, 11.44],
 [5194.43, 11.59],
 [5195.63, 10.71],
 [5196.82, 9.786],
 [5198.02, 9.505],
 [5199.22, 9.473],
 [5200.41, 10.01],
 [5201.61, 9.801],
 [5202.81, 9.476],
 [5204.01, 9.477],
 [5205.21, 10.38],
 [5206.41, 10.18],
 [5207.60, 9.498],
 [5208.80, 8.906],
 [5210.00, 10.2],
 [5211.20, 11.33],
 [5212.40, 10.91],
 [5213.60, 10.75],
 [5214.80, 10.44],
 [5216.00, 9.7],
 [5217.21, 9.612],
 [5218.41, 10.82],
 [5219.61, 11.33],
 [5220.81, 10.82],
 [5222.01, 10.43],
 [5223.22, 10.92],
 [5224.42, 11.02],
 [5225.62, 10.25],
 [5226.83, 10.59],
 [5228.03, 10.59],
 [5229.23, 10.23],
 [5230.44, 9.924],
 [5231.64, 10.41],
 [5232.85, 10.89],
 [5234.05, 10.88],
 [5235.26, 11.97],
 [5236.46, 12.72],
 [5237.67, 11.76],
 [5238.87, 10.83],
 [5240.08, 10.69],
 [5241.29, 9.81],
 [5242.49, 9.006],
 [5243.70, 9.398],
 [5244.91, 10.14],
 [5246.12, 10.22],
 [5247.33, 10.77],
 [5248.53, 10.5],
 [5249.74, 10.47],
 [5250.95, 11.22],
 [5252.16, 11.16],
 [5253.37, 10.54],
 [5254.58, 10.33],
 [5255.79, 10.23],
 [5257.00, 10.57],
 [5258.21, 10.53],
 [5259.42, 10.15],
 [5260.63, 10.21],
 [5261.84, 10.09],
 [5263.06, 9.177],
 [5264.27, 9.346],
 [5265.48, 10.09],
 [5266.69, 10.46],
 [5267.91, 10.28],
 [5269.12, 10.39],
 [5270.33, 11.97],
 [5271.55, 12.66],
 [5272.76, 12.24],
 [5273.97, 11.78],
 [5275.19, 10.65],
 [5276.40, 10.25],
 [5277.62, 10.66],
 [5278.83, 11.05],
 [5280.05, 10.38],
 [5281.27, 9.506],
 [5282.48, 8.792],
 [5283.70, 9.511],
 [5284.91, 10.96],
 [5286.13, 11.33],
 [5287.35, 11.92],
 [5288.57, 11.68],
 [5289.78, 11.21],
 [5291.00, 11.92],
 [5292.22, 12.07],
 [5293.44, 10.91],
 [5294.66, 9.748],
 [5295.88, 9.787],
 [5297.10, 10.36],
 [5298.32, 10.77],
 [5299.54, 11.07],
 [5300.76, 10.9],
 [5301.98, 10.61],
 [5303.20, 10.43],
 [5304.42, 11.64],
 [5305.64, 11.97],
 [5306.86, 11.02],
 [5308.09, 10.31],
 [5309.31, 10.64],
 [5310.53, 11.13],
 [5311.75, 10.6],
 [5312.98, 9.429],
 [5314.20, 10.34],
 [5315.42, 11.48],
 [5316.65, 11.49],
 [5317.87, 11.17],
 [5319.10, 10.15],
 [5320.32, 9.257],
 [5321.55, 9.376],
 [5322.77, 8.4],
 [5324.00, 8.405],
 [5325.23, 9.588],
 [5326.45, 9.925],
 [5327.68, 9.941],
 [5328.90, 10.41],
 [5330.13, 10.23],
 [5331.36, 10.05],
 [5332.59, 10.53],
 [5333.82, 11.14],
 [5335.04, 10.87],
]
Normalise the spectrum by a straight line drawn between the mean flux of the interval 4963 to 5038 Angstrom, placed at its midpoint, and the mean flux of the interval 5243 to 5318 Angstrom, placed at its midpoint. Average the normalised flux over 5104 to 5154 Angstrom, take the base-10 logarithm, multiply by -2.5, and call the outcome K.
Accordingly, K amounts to 0.31 mag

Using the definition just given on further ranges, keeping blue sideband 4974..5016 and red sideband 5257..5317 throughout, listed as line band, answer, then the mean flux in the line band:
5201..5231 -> 0.17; 10.3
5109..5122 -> 0.30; 10.5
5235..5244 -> 0.08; 10.8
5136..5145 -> 0.23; 10.9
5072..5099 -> 0.22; 11.8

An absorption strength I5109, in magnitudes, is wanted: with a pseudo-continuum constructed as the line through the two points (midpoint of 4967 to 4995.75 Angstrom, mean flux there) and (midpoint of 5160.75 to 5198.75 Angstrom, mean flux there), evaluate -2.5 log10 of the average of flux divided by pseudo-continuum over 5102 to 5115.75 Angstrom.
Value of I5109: 0.104 mag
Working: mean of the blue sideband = 13.9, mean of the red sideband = 10.2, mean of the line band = 10.4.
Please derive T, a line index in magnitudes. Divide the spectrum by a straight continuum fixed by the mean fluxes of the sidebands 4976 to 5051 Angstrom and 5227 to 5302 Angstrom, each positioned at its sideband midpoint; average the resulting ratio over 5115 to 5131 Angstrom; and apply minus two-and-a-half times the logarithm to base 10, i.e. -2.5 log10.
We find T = 0.357 mag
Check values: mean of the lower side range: 17.8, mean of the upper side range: 10.7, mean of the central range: 10.6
